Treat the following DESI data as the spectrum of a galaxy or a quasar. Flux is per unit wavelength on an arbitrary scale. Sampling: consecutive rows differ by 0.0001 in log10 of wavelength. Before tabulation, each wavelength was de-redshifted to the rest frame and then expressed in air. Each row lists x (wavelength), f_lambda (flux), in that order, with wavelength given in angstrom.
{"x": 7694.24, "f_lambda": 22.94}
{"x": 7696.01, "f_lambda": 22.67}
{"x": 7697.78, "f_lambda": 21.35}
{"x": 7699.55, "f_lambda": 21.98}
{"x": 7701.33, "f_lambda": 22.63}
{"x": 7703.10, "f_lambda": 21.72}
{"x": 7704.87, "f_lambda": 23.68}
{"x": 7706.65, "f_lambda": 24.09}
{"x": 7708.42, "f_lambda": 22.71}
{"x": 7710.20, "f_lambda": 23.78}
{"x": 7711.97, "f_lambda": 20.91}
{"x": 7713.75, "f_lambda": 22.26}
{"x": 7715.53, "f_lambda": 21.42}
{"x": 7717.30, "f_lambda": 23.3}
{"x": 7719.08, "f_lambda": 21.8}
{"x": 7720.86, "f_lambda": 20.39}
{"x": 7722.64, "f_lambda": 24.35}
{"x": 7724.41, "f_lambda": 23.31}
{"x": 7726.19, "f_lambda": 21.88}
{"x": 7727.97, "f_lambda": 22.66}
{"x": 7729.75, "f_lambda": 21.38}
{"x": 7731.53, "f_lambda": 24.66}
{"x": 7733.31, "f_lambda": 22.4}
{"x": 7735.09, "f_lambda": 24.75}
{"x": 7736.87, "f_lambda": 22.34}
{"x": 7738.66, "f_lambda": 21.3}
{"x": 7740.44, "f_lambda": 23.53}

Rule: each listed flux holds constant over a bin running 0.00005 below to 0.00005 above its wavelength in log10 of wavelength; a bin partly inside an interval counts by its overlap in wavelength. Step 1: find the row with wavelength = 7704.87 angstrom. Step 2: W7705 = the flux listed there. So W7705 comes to 23.68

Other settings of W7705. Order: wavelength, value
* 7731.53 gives 24.66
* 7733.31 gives 22.4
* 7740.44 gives 23.53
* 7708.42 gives 22.71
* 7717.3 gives 23.3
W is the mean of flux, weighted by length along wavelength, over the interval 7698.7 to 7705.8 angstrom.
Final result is 22.5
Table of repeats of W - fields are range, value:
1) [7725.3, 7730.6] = 22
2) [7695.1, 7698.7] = 22.1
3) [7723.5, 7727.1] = 22.6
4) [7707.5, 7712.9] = 22.5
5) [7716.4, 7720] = 22.5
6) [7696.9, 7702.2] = 22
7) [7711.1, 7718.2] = 22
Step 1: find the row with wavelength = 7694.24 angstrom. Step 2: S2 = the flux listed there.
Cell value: 22.94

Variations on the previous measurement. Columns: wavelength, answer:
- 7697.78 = 21.35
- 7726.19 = 21.88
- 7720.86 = 20.39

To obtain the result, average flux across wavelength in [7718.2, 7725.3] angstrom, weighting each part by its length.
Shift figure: 22.5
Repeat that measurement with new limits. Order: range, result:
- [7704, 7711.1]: 23.6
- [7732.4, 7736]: 23.6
